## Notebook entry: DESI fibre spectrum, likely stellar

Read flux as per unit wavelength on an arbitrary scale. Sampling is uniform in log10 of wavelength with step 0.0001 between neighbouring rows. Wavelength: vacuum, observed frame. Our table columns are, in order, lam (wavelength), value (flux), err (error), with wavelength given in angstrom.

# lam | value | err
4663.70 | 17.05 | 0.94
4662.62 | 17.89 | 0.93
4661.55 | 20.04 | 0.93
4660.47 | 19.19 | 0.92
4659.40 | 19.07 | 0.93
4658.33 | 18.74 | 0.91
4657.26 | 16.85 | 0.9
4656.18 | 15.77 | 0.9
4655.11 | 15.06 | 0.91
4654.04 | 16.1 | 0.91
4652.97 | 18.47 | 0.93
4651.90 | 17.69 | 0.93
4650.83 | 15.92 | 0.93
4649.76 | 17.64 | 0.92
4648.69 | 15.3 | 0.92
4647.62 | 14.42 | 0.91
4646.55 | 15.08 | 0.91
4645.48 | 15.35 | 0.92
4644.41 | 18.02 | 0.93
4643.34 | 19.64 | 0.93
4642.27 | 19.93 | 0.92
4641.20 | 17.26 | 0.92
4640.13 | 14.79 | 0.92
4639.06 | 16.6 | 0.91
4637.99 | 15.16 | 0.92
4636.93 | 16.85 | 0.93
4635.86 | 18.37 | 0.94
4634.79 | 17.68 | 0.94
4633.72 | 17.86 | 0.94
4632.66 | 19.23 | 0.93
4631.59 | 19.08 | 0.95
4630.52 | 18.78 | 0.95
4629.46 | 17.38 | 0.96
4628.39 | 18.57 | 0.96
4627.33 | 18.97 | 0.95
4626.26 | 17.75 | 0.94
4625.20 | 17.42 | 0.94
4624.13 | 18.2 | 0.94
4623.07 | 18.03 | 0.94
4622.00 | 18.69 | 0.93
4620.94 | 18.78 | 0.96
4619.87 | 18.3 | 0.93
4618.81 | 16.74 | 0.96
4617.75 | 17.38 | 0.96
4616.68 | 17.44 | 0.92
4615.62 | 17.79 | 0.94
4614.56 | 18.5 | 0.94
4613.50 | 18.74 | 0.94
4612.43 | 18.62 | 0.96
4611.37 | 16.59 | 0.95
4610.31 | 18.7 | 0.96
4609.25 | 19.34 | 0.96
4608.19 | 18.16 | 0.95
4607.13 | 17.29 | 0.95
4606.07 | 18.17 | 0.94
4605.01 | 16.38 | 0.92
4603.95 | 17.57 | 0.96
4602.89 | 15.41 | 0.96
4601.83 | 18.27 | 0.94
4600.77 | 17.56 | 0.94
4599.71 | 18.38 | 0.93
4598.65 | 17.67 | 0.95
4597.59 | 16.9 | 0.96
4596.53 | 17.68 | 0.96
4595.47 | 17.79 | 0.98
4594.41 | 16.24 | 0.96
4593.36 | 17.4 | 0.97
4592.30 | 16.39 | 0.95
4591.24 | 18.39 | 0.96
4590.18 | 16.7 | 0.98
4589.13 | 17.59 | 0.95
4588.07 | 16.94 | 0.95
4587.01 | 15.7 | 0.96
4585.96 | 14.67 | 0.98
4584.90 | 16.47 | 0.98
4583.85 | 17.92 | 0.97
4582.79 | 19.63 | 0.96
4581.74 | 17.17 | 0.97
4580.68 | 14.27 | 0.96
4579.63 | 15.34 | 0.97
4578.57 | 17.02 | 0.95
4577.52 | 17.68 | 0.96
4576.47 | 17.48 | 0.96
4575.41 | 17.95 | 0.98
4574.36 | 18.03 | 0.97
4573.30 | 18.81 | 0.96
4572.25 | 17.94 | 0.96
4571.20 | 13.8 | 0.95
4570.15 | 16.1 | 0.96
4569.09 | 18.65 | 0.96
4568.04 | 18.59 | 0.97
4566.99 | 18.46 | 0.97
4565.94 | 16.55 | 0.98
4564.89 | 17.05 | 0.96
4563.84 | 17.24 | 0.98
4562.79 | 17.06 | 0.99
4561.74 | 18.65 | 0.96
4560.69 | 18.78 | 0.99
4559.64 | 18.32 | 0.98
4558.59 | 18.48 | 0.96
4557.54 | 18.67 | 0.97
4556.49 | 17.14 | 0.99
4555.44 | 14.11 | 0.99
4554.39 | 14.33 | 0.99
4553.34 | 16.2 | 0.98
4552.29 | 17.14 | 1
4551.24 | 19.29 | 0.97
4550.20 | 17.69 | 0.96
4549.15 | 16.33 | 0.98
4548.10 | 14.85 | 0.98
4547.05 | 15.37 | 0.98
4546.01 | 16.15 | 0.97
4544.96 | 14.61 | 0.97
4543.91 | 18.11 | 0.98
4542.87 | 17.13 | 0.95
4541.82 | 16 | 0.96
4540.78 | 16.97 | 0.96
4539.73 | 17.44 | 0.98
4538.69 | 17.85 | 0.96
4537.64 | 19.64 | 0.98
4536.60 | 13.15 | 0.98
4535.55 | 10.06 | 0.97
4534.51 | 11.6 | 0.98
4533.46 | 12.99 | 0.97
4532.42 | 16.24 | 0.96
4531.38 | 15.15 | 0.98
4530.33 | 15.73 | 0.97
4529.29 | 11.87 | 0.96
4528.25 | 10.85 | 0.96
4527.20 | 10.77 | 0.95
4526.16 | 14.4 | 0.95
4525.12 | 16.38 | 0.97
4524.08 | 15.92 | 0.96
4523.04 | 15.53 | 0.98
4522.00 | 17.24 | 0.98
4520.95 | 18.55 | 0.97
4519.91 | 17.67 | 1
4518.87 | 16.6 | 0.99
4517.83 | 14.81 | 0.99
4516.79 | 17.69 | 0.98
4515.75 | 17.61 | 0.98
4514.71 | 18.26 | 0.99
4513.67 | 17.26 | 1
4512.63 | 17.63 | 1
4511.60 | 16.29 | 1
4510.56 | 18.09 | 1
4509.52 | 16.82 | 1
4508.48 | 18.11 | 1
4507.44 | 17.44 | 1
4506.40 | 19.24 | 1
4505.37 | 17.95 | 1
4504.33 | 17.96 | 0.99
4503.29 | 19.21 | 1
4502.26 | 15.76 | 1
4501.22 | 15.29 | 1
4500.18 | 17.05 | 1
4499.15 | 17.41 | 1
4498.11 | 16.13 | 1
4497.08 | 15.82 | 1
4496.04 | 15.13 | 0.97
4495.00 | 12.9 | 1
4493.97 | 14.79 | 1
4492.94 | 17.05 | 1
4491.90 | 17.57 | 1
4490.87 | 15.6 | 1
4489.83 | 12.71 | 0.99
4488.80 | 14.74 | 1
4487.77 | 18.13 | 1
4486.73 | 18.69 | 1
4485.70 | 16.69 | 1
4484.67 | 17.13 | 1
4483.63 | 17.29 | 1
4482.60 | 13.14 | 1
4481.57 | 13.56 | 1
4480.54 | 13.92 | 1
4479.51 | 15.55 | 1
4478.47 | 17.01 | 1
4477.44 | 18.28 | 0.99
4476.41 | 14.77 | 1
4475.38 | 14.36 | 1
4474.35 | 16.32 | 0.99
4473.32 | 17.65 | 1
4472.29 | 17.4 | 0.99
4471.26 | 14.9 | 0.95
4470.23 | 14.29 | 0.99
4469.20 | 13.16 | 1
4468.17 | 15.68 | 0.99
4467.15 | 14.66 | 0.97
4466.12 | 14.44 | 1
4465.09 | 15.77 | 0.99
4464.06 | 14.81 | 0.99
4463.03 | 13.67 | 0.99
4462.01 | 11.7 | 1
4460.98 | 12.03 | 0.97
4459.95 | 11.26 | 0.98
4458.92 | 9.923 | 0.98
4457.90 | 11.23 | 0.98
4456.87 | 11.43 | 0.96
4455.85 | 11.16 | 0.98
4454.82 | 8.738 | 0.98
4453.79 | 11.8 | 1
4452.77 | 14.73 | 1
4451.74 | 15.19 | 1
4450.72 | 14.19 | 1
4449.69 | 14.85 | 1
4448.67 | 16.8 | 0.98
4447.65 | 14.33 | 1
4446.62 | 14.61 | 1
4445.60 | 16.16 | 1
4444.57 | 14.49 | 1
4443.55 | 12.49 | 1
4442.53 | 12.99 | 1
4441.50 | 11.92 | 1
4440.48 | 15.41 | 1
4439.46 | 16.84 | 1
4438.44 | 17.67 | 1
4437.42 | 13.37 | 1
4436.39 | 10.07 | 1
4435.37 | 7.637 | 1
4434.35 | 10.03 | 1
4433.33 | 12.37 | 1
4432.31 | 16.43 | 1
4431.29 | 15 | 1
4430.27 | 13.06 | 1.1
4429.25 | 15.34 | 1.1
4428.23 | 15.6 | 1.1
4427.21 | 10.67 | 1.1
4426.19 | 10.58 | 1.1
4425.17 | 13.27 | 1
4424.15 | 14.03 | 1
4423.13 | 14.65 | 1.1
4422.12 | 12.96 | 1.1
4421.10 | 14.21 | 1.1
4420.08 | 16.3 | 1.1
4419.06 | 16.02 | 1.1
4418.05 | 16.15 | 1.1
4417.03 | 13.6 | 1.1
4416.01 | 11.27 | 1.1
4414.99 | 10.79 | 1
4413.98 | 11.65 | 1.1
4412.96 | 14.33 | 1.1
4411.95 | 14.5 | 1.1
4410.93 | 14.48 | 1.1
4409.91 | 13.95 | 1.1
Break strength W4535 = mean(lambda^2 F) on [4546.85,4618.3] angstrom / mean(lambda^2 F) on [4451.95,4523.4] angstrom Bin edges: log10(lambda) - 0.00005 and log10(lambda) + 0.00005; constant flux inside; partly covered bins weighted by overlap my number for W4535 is 1.2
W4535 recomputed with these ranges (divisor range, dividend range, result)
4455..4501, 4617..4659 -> 1.25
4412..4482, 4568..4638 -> 1.36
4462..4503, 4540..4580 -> 1.13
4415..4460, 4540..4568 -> 1.33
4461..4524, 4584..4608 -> 1.11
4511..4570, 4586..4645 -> 1.12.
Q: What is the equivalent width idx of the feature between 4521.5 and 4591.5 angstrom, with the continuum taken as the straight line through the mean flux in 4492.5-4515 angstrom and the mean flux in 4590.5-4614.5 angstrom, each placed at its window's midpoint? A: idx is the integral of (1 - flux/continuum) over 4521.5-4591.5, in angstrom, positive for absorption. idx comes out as 3.8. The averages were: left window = 16.9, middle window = 16.4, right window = 17.6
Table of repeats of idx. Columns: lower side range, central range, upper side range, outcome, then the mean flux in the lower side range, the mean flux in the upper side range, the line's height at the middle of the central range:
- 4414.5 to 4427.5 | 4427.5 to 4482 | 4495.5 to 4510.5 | 3.6 angstrom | 13.5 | 17.1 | 15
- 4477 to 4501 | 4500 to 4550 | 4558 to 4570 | 2.2 angstrom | 15.9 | 17.9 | 16.9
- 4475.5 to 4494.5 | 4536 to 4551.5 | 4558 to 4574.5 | 0.5 angstrom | 15.9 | 17.7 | 17.2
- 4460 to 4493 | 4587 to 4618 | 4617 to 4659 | -1.1 angstrom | 15.3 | 17.4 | 16.9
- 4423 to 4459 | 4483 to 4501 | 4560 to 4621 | -1.7 angstrom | 13.3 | 17.4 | 14.7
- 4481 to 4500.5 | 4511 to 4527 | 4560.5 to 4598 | -0.4 angstrom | 15.9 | 17.2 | 16.3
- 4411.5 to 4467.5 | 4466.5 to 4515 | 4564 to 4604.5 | -4.9 angstrom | 13.4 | 17.2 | 14.8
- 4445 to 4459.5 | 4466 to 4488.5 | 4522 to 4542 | -3.4 angstrom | 13.2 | 14.7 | 13.7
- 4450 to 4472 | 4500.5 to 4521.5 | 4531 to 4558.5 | -3.6 angstrom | 13.1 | 16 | 14.8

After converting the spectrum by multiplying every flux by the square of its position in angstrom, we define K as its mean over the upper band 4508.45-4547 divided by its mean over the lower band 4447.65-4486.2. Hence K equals 1.14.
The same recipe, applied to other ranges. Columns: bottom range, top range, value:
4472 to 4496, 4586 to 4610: 1.15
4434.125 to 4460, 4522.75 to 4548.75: 1.19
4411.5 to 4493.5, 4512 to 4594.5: 1.22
